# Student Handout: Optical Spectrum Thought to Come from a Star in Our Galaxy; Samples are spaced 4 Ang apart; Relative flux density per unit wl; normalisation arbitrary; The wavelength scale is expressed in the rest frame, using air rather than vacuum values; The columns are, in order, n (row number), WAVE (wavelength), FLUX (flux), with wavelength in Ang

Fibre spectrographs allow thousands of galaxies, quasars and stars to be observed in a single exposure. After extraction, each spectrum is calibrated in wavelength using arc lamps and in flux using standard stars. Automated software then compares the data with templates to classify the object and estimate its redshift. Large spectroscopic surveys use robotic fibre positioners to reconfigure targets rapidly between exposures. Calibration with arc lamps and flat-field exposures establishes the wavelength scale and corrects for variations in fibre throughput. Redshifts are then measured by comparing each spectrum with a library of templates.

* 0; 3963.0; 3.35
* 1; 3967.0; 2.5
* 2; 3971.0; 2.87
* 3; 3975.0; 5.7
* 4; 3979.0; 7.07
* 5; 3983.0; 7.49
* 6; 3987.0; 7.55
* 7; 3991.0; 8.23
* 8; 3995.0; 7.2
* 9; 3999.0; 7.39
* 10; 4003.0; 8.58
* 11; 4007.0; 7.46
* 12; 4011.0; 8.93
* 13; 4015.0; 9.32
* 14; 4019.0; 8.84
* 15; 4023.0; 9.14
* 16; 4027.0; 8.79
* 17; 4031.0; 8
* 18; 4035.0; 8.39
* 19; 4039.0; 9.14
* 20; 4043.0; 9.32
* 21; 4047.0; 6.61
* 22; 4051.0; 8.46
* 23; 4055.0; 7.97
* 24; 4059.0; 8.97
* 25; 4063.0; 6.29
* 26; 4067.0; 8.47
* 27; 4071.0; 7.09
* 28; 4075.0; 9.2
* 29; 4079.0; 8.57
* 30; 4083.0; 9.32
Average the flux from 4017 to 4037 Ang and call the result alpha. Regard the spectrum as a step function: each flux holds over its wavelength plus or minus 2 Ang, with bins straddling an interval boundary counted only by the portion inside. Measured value 8.63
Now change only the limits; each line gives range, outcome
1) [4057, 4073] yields 7.71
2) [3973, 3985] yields 6.75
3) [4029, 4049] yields 8.29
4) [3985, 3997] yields 7.66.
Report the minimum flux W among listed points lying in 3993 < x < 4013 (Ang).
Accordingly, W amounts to 7.2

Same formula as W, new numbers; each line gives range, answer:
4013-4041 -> 8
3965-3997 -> 2.5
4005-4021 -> 7.46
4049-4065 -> 6.29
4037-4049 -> 6.61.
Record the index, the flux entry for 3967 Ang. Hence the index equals 2.5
